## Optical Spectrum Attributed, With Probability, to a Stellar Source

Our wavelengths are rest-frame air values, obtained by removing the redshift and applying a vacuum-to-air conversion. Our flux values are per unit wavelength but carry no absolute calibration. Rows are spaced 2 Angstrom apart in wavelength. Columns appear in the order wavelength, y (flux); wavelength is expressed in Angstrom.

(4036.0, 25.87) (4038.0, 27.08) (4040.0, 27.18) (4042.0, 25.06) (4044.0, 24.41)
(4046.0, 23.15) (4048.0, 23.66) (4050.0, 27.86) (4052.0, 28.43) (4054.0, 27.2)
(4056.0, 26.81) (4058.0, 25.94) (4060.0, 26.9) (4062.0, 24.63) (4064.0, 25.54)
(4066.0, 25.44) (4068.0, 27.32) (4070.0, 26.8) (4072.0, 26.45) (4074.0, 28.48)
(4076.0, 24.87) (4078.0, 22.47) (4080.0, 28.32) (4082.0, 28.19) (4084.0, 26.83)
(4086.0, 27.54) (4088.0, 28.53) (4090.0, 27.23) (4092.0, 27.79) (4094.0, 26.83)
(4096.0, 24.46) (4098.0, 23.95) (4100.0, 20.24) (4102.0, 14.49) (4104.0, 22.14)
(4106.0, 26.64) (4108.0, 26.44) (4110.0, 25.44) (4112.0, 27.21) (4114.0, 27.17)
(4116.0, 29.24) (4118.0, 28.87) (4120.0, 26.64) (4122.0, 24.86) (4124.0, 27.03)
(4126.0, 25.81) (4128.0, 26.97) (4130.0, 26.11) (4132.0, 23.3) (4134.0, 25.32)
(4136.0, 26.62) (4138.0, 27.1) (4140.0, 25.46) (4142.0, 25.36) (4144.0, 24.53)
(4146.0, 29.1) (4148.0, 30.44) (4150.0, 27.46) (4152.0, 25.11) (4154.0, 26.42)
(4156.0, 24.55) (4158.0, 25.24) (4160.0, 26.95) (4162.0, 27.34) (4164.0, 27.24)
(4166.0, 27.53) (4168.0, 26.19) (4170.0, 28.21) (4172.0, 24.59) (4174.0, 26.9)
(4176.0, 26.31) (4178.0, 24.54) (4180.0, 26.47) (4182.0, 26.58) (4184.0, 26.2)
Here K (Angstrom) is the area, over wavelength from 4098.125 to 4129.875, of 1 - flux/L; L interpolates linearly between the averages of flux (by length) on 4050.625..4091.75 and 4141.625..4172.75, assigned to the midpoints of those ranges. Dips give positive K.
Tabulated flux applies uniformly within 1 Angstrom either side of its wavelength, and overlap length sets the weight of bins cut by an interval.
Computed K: 1.71 Angstrom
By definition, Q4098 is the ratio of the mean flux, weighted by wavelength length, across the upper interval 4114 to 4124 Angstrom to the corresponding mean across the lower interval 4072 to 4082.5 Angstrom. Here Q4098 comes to 1.04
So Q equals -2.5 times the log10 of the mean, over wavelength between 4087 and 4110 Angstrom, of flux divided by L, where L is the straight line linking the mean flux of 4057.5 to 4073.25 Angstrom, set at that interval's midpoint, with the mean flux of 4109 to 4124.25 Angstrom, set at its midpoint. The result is 0.10 mag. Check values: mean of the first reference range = 26.2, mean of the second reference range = 27.1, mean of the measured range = 24.5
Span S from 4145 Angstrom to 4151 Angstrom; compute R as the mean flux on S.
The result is 29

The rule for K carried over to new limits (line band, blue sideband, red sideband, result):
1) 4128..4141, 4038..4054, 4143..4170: 0.43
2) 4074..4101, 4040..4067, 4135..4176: 0.05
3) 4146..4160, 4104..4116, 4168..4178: -0.23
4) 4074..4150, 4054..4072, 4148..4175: 1.24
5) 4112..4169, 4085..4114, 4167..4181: -2.09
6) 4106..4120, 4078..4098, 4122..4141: -0.51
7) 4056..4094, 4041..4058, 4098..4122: -1.79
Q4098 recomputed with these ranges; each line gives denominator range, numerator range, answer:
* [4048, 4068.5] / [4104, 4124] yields 1.01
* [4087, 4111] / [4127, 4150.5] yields 1.08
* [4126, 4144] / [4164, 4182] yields 1.03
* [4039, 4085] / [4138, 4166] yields 1.02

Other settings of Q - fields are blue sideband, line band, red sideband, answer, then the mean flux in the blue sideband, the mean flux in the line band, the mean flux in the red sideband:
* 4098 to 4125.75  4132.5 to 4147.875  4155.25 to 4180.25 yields -0.03 mag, 25.1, 26.4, 26.3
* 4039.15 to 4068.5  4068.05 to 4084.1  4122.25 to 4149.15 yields -0.02 mag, 25.9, 26.6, 26.4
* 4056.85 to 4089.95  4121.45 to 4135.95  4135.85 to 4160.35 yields 0.03 mag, 26.5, 25.7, 26.5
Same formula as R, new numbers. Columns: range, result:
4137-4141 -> 26.3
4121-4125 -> 25.9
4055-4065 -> 26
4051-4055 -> 27.8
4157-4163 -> 26.5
